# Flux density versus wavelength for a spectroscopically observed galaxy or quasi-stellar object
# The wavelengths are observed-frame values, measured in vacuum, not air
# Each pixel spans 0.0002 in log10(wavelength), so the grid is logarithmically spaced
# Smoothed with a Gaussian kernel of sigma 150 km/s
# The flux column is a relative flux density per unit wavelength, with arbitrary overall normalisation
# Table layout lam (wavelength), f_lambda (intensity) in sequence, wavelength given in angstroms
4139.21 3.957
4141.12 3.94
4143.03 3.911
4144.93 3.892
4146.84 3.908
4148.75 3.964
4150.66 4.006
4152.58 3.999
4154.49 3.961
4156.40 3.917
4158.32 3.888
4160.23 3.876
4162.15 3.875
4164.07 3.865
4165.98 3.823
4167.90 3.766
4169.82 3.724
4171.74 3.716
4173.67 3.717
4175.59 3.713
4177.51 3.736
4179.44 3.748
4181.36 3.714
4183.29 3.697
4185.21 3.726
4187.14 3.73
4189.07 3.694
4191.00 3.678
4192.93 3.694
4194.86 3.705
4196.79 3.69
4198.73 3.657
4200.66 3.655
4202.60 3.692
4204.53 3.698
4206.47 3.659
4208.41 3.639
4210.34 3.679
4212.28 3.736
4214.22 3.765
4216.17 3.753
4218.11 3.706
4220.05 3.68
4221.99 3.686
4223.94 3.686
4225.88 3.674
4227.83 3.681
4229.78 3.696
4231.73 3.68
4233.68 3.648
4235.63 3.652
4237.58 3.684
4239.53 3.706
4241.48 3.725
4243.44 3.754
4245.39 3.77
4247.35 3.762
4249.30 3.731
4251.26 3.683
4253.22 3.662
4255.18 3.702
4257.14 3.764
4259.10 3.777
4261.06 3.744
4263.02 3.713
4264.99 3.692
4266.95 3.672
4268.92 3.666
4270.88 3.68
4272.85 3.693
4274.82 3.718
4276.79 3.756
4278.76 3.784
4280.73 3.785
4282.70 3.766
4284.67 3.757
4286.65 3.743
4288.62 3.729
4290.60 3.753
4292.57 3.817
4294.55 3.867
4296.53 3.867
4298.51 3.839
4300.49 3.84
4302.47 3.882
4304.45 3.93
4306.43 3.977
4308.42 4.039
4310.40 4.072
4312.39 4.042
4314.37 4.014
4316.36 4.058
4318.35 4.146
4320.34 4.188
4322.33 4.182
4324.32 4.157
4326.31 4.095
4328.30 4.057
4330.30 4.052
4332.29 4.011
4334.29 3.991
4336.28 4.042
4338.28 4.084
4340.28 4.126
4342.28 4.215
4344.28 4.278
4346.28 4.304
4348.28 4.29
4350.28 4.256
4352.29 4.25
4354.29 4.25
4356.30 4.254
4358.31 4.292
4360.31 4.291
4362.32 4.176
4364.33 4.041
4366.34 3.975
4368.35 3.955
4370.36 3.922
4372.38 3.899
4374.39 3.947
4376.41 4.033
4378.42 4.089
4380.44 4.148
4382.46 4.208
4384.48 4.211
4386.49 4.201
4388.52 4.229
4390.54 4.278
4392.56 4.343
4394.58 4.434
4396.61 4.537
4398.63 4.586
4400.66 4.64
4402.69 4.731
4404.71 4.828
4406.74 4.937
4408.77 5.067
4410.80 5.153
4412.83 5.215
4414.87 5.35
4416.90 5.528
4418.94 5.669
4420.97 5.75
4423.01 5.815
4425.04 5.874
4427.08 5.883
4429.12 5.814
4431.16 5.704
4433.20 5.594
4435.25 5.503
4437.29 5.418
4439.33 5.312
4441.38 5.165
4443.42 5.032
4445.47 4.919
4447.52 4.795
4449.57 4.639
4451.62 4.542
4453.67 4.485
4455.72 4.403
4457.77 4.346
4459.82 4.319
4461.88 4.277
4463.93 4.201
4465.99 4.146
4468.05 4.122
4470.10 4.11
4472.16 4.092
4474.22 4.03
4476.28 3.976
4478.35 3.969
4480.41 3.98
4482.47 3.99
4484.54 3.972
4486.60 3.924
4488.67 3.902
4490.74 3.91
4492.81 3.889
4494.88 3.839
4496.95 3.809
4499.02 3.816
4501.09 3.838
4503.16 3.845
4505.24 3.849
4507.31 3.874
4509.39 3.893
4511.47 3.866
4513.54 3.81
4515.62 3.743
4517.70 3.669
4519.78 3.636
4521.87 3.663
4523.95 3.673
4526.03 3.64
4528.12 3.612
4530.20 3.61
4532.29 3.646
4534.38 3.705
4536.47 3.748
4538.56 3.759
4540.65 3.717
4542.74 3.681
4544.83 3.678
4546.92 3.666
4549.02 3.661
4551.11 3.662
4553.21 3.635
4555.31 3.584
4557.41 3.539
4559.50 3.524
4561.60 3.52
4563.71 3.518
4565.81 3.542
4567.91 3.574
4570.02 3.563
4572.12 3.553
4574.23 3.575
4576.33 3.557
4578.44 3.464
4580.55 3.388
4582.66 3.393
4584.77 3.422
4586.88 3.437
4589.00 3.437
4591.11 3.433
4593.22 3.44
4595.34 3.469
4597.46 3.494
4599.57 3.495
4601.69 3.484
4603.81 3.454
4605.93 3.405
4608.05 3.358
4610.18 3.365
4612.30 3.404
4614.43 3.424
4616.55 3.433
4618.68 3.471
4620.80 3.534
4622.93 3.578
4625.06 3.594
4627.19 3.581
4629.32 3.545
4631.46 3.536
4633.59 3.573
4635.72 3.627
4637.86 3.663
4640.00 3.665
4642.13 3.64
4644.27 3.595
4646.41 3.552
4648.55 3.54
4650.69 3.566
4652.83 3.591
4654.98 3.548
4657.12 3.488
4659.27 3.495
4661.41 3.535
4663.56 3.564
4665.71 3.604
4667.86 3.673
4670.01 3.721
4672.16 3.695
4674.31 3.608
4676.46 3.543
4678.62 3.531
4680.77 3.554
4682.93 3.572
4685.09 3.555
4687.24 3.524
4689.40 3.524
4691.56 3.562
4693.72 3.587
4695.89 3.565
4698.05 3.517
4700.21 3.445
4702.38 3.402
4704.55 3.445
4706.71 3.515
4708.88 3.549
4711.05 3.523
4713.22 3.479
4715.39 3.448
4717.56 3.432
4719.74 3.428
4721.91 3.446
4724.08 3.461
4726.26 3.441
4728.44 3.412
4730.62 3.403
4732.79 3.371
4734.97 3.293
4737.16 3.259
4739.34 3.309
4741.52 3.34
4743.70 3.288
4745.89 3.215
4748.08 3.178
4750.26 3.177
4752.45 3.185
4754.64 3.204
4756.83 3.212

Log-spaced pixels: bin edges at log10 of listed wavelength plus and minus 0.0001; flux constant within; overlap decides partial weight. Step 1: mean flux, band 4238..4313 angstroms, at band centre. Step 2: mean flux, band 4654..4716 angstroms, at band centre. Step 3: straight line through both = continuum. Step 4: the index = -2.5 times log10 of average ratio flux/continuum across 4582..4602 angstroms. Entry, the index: 0.05 mag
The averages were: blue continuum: 3.78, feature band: 3.45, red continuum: 3.54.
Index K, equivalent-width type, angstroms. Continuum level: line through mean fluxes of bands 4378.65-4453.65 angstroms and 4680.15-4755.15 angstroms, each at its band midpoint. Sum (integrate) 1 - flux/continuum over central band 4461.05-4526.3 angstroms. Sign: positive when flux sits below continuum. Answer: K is 9.7 angstroms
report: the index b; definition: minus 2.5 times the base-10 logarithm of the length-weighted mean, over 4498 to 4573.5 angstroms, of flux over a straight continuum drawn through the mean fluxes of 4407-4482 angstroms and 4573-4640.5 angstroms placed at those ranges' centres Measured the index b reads 0.116 mag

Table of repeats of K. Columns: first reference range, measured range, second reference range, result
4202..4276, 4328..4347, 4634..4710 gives -2.3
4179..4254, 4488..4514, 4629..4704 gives -1.7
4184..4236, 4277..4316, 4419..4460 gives 3.6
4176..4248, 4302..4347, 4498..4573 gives -4.8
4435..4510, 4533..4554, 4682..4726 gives 1.8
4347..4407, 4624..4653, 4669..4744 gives 0.4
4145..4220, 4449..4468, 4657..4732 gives -3.8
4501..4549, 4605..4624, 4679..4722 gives 0.9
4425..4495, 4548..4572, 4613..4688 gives 2.8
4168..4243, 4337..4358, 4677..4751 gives -3.5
